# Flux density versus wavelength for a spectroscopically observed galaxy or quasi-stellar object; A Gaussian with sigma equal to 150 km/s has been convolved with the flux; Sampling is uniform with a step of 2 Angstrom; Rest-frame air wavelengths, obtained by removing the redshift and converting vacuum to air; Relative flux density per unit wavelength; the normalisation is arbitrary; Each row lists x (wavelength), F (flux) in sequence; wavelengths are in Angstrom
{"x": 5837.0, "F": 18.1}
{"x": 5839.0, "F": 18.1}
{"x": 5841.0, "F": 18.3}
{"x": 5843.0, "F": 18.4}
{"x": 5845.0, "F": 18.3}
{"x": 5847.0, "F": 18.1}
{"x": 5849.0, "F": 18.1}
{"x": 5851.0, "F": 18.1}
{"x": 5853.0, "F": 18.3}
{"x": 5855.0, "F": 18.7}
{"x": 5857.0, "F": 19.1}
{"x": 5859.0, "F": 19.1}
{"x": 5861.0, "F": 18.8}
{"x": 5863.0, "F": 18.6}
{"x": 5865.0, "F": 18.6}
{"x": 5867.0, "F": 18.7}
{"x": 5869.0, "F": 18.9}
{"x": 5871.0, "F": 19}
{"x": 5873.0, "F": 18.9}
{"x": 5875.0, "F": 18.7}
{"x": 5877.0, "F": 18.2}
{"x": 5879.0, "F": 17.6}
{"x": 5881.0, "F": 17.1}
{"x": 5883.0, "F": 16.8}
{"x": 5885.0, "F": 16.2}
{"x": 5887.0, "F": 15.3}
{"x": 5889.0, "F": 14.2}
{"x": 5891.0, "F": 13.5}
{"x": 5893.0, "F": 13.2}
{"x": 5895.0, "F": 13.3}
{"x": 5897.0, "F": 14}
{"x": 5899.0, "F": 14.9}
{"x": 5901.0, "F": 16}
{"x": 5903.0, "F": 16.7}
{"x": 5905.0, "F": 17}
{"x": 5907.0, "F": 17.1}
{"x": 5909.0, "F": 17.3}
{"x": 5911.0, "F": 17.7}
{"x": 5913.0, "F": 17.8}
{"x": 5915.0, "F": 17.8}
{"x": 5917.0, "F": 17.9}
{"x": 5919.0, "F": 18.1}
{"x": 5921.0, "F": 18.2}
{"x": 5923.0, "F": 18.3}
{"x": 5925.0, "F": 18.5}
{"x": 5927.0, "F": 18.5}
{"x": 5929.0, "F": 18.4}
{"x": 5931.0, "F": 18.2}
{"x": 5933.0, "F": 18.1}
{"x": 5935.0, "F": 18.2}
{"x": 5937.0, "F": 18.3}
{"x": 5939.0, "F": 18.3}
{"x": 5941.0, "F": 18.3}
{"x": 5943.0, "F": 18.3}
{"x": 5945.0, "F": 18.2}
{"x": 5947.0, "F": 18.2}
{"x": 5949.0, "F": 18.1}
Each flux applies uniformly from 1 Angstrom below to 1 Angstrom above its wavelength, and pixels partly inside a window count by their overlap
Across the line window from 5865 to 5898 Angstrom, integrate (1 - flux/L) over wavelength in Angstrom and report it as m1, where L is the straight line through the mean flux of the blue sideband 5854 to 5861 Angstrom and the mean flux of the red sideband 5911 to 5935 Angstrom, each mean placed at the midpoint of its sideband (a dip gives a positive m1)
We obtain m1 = 3.8 Angstrom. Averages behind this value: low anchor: 18.9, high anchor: 18.1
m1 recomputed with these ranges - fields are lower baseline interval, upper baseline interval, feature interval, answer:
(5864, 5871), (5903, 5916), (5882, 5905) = 3.73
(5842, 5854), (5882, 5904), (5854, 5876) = -2.42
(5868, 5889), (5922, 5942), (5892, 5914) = 2.43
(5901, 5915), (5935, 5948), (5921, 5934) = -0.37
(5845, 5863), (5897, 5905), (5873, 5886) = -0.38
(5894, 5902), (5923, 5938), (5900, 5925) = -2.02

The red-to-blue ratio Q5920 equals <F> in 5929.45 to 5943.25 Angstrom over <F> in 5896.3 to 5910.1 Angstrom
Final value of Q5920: 1.1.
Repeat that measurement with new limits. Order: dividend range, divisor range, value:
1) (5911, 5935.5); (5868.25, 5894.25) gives 1.09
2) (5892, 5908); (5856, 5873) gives 0.81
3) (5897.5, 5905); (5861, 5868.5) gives 0.85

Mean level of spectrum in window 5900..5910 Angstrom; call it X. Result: 16.8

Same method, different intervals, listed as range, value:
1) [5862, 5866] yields 18.6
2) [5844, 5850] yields 18.2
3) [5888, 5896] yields 13.6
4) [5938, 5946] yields 18.3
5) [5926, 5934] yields 18.3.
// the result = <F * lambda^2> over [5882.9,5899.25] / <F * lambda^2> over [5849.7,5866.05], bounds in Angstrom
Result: 0.78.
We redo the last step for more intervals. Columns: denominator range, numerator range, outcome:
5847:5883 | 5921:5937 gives 1.01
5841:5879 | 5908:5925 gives 0.98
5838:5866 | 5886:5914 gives 0.86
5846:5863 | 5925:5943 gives 1.01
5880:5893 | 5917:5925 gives 1.20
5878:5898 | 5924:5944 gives 1.23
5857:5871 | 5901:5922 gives 0.94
